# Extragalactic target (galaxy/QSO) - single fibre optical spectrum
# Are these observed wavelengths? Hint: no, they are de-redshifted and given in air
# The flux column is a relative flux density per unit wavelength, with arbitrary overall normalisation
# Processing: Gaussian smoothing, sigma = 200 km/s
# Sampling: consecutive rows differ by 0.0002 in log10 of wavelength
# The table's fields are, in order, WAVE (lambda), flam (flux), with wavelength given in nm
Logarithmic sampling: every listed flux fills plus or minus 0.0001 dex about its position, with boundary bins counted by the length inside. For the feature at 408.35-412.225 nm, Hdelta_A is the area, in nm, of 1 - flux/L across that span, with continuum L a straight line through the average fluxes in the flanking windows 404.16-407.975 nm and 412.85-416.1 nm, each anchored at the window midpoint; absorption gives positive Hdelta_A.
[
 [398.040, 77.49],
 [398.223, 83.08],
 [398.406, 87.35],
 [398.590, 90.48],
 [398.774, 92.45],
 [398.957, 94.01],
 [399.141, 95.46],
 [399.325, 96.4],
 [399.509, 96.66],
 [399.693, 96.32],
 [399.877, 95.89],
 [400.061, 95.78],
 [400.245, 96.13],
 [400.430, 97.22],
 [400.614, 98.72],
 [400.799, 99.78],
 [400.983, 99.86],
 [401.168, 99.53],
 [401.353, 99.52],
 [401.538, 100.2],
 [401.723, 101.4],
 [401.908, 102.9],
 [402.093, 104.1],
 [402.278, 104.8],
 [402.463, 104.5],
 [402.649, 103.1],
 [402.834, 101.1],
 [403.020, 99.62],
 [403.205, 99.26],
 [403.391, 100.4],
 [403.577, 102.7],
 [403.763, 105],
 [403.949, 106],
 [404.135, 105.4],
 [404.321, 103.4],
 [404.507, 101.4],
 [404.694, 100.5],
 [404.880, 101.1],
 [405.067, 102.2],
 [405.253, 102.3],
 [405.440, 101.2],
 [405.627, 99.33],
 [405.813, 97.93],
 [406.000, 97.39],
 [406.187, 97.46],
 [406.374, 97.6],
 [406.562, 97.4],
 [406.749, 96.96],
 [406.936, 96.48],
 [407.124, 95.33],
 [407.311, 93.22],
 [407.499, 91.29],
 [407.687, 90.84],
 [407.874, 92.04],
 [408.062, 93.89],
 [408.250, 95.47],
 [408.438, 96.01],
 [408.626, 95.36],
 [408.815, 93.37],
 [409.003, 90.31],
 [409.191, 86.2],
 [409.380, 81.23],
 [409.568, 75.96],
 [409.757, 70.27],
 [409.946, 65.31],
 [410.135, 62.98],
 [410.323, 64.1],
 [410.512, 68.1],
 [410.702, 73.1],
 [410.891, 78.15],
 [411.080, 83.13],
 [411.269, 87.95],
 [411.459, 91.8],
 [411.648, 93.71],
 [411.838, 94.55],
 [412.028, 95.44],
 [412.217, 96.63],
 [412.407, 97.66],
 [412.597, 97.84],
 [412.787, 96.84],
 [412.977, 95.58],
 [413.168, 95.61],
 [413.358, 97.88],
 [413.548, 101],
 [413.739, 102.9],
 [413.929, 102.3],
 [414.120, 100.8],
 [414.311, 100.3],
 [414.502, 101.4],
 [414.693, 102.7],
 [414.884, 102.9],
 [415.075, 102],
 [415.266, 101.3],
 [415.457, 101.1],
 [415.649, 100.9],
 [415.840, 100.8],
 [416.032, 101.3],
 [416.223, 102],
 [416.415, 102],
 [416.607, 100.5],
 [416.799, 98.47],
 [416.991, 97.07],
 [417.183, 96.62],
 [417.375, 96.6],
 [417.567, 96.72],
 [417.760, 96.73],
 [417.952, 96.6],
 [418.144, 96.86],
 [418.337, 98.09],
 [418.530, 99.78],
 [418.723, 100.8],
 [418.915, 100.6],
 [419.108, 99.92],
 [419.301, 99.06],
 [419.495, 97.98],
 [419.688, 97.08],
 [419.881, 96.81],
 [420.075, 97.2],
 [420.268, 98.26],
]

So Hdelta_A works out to 0.646 nm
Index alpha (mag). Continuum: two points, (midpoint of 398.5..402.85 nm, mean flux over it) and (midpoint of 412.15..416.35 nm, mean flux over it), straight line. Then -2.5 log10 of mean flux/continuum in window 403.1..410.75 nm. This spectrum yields 0.08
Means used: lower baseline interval 98.6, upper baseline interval 100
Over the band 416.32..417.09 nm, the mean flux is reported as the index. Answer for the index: 99.5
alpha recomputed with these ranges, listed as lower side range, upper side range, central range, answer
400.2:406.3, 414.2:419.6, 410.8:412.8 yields 0.09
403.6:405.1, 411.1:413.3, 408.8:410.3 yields 0.26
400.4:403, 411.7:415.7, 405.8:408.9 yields 0.06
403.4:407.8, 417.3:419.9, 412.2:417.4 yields -0.01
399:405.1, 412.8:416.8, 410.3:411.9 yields 0.22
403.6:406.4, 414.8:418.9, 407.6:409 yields 0.08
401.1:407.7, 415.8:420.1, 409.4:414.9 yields 0.12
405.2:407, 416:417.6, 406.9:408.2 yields 0.06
